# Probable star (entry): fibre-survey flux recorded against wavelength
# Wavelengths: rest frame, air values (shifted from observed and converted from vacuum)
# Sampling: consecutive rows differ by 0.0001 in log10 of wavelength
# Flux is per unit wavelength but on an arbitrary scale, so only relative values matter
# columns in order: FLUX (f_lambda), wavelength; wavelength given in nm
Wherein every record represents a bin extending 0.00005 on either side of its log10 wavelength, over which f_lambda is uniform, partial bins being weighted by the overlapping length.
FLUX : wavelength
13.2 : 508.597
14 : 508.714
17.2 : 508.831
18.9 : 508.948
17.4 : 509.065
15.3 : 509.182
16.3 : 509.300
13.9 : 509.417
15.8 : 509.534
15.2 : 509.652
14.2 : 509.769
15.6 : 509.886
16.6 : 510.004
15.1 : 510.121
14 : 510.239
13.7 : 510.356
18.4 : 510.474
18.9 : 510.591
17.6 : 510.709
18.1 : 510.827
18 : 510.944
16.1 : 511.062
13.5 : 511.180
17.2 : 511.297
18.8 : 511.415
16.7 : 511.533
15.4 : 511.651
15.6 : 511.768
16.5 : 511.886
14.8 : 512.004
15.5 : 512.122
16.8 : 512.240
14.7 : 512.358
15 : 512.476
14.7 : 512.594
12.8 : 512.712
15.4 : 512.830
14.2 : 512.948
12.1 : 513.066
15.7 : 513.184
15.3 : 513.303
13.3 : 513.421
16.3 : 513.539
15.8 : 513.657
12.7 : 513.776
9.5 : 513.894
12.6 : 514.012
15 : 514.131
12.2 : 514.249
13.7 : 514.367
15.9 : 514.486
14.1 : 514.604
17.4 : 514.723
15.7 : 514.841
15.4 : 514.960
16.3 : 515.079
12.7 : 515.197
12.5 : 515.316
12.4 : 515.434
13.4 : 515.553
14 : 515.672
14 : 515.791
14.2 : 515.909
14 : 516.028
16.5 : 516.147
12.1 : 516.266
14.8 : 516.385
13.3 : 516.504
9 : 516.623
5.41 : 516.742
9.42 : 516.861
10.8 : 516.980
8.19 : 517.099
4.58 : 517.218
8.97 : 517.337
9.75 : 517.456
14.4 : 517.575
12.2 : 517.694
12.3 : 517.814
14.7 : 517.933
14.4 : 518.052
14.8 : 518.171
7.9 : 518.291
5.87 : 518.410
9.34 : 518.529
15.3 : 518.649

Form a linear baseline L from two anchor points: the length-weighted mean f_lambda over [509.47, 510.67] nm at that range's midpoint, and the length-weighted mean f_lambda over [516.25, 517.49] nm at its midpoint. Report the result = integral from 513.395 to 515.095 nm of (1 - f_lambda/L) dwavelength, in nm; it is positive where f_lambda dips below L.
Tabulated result -0.348 nm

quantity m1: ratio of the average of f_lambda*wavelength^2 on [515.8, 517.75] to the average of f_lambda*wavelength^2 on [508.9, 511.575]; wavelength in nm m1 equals 0.7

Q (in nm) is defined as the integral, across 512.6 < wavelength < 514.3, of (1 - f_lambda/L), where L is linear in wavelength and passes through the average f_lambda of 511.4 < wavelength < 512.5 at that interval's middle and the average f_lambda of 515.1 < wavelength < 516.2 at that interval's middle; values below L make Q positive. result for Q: 0.14 nm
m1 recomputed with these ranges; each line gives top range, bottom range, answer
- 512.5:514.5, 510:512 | 0.86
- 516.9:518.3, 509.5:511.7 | 0.71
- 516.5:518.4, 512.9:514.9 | 0.74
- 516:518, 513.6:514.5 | 0.85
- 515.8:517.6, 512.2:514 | 0.79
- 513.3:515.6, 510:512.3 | 0.87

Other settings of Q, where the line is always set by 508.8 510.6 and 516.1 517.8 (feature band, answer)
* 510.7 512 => -0.161 nm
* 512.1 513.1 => -0.055 nm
